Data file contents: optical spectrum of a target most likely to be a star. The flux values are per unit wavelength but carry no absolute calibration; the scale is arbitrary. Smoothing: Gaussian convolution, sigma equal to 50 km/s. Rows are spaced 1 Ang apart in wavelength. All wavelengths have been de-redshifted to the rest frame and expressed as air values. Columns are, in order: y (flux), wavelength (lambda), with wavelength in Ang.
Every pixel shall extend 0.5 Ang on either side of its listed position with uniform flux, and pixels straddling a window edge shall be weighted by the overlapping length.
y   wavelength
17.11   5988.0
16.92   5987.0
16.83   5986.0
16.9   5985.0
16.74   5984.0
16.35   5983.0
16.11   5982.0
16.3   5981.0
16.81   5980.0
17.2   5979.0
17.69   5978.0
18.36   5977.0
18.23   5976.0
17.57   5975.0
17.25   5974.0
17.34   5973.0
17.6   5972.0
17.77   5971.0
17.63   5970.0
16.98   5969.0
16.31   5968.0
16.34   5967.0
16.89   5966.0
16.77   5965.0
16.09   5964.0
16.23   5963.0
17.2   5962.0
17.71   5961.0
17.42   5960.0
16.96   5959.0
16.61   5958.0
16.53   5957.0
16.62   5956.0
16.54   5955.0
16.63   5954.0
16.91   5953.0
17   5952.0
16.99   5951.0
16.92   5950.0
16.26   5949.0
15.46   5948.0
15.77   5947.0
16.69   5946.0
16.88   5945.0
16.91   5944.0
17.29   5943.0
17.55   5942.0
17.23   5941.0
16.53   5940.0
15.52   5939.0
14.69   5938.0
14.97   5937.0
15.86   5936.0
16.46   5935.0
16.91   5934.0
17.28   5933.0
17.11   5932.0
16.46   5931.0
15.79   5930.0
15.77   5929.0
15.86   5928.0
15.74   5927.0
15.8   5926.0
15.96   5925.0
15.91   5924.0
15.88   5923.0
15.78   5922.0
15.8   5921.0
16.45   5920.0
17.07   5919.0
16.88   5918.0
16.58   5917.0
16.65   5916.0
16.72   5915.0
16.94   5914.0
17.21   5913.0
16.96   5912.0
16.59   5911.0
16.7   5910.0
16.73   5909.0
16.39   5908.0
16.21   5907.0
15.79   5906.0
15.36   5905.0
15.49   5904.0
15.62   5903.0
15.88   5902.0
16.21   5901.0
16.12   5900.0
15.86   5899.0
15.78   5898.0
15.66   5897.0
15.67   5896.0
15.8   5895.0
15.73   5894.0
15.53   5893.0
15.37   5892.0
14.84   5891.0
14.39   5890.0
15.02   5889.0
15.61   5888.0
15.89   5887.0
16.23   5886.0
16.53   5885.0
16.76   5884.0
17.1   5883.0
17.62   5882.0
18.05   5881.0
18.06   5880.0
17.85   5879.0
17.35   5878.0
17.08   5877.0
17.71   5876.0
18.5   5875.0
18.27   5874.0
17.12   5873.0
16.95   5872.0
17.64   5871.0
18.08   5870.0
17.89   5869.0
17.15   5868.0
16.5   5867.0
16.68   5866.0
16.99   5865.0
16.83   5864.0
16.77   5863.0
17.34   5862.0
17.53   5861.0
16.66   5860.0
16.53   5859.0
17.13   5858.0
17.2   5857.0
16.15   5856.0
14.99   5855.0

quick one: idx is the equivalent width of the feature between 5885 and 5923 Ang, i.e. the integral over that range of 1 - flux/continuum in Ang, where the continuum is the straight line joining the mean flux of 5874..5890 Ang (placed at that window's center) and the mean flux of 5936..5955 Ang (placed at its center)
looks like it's 1.7 Ang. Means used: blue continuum 17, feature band 16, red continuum 16.4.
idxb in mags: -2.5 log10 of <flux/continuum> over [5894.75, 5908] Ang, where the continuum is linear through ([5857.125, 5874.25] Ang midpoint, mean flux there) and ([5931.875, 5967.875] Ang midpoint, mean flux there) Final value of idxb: 0.07 mag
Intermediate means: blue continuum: 17.2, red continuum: 16.6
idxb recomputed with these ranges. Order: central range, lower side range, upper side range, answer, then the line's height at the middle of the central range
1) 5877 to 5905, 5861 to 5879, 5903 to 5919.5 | 0.051 mag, 16.9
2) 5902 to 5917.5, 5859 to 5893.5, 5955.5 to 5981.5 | 0.037 mag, 17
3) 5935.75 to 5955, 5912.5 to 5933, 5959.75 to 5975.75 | 0.018 mag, 16.7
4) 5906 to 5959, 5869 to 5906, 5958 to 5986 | 0.022 mag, 16.8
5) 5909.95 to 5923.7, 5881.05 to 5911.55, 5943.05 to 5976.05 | -0.020 mag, 16.3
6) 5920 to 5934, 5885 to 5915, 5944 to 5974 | 0.014 mag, 16.3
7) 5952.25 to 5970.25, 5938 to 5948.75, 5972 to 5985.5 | 0.002 mag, 16.8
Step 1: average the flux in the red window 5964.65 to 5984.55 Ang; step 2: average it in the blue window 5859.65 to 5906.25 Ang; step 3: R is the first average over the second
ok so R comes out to 1.0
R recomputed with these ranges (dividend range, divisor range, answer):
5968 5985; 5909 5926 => 1.04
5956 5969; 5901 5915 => 1.03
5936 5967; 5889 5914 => 1.04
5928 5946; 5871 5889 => 0.96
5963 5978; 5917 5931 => 1.07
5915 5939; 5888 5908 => 1.03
